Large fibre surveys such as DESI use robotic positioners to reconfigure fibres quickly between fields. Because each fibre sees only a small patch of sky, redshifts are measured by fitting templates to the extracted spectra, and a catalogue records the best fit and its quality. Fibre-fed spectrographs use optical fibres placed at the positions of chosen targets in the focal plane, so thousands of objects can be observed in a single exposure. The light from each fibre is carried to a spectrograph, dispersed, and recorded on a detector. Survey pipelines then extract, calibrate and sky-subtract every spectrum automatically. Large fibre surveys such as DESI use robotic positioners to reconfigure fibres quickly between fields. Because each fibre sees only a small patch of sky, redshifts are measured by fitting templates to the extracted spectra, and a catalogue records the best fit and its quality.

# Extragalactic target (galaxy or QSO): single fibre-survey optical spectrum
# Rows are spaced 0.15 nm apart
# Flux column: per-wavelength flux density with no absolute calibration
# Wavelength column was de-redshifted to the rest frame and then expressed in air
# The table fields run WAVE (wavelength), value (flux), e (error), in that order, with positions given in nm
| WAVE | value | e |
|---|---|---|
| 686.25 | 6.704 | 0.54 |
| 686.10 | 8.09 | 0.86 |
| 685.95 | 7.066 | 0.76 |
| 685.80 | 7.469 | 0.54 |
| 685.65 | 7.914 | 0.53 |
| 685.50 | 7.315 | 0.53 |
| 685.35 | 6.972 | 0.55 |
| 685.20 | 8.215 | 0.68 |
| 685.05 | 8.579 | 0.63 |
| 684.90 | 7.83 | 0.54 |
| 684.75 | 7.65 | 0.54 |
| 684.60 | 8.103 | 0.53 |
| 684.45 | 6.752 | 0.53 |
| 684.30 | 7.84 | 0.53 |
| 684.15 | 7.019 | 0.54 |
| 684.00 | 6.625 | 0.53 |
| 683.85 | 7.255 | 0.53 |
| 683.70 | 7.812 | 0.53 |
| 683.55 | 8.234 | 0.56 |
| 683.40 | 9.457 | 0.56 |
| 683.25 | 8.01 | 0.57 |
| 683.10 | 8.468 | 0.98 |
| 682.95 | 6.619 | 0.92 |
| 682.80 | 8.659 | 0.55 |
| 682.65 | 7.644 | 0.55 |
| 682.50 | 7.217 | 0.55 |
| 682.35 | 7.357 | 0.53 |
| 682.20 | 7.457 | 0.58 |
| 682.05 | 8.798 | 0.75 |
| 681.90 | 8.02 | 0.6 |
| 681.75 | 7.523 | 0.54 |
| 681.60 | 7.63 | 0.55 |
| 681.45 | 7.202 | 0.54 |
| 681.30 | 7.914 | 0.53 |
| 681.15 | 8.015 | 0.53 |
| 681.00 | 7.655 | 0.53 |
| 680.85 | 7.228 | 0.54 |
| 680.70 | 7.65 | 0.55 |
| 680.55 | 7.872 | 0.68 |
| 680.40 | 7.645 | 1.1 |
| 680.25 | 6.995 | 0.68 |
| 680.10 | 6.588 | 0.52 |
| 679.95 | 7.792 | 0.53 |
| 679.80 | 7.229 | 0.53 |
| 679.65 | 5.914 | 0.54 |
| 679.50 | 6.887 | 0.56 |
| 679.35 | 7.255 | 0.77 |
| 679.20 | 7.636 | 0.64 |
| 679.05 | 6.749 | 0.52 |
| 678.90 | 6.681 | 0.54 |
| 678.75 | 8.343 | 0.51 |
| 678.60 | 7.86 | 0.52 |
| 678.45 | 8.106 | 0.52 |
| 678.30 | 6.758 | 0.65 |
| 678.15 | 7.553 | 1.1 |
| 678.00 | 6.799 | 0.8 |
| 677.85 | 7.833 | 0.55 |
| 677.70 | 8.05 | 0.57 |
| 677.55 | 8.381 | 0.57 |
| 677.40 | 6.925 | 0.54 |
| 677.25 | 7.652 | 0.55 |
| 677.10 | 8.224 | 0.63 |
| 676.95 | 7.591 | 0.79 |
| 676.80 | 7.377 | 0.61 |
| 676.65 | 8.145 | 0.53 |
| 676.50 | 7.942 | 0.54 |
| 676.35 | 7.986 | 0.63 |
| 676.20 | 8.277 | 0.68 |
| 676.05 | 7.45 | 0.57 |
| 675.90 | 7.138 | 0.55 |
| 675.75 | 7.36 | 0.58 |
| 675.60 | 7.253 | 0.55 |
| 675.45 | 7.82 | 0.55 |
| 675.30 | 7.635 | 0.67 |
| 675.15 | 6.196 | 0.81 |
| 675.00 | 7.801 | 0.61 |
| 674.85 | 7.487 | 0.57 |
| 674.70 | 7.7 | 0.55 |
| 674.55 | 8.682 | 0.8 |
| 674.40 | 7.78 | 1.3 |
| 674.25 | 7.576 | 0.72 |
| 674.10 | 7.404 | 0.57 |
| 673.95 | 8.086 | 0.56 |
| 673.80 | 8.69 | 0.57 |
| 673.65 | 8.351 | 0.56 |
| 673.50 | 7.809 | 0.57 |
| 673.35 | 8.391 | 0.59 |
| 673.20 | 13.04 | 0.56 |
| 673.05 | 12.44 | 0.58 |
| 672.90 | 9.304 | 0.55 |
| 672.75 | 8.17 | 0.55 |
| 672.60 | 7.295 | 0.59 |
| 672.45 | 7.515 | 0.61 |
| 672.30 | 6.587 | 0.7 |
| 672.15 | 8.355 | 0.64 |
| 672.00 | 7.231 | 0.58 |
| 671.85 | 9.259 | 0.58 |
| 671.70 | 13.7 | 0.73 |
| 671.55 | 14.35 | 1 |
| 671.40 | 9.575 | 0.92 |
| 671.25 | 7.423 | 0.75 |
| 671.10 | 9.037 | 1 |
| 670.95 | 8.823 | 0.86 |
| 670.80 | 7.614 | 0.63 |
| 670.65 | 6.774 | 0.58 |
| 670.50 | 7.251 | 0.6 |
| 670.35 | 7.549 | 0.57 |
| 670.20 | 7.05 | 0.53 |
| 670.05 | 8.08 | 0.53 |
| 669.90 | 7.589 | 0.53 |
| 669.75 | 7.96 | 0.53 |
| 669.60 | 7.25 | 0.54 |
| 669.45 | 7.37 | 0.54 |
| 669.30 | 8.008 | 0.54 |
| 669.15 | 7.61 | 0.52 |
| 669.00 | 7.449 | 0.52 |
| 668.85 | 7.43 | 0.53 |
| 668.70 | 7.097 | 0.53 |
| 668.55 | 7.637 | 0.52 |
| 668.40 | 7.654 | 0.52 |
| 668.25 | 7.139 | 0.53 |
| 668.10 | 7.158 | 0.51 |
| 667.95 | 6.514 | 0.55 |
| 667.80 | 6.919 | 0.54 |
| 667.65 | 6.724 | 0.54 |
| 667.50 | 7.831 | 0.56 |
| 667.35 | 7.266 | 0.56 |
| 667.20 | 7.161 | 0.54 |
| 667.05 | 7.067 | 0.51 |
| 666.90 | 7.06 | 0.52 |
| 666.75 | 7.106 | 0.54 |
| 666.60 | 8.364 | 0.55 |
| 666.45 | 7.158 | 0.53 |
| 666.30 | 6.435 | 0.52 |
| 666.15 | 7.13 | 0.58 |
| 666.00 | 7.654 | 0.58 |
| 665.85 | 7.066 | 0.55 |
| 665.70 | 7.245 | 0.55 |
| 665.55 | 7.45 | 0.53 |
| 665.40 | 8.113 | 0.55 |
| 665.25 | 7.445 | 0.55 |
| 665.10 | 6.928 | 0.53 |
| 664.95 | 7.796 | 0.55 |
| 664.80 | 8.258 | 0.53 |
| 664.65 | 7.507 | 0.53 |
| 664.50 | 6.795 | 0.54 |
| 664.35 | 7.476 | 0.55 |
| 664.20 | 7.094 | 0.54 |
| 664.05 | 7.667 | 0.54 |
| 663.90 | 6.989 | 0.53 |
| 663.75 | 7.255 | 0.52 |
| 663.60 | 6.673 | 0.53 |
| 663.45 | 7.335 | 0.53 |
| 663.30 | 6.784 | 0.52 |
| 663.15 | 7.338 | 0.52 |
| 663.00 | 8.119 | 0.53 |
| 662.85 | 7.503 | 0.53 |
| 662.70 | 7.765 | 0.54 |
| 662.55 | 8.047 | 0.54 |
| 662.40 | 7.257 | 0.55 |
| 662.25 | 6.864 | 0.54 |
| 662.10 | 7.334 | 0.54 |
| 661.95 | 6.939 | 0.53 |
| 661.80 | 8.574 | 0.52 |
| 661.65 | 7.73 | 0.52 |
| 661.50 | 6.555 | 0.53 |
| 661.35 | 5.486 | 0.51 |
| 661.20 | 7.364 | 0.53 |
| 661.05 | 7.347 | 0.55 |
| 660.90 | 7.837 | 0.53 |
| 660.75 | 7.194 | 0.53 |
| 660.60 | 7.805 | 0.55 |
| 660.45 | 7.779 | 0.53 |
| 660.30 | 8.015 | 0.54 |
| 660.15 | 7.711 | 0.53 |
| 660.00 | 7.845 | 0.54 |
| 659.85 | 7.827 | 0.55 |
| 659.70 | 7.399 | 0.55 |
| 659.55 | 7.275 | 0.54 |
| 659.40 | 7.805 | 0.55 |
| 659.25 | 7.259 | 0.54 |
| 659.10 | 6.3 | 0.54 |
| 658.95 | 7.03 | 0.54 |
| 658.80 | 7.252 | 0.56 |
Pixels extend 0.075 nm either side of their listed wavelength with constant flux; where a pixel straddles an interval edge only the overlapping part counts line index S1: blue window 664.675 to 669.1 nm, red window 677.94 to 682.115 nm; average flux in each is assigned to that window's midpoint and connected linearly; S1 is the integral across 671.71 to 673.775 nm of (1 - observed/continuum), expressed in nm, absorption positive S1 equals -0.428 nm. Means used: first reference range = 7.32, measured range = 8.9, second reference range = 7.44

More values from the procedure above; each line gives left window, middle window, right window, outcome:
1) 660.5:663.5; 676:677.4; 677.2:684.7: -0.06 nm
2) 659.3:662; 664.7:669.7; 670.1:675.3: 0.43 nm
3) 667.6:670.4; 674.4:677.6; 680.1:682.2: -0.05 nm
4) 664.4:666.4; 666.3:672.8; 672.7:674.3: 0.31 nm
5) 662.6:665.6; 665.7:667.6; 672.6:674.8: 0.12 nm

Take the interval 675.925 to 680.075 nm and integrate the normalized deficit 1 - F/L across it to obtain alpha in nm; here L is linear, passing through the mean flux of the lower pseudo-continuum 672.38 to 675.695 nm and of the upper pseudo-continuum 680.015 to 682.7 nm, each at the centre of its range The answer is 0.20 nm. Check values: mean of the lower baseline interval 8.29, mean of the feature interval 7.52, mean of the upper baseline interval 7.58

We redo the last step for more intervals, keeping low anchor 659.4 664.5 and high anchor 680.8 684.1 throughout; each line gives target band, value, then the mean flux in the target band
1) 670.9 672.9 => -0.387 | 9.04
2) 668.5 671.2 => -0.037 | 7.64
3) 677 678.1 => -0.002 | 7.69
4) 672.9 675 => -0.305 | 8.71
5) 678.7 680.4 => 0.134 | 7.1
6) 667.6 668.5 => 0.055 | 7.04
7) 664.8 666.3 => 0.009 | 7.42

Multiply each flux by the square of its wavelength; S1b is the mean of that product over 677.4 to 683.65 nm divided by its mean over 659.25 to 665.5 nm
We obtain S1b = 1.08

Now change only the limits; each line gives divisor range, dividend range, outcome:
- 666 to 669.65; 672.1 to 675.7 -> 1.15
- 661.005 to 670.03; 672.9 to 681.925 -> 1.10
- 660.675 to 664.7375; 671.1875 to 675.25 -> 1.24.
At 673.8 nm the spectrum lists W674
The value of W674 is 8.69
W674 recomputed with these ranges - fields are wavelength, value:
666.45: 7.158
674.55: 8.682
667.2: 7.161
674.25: 7.576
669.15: 7.61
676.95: 7.591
